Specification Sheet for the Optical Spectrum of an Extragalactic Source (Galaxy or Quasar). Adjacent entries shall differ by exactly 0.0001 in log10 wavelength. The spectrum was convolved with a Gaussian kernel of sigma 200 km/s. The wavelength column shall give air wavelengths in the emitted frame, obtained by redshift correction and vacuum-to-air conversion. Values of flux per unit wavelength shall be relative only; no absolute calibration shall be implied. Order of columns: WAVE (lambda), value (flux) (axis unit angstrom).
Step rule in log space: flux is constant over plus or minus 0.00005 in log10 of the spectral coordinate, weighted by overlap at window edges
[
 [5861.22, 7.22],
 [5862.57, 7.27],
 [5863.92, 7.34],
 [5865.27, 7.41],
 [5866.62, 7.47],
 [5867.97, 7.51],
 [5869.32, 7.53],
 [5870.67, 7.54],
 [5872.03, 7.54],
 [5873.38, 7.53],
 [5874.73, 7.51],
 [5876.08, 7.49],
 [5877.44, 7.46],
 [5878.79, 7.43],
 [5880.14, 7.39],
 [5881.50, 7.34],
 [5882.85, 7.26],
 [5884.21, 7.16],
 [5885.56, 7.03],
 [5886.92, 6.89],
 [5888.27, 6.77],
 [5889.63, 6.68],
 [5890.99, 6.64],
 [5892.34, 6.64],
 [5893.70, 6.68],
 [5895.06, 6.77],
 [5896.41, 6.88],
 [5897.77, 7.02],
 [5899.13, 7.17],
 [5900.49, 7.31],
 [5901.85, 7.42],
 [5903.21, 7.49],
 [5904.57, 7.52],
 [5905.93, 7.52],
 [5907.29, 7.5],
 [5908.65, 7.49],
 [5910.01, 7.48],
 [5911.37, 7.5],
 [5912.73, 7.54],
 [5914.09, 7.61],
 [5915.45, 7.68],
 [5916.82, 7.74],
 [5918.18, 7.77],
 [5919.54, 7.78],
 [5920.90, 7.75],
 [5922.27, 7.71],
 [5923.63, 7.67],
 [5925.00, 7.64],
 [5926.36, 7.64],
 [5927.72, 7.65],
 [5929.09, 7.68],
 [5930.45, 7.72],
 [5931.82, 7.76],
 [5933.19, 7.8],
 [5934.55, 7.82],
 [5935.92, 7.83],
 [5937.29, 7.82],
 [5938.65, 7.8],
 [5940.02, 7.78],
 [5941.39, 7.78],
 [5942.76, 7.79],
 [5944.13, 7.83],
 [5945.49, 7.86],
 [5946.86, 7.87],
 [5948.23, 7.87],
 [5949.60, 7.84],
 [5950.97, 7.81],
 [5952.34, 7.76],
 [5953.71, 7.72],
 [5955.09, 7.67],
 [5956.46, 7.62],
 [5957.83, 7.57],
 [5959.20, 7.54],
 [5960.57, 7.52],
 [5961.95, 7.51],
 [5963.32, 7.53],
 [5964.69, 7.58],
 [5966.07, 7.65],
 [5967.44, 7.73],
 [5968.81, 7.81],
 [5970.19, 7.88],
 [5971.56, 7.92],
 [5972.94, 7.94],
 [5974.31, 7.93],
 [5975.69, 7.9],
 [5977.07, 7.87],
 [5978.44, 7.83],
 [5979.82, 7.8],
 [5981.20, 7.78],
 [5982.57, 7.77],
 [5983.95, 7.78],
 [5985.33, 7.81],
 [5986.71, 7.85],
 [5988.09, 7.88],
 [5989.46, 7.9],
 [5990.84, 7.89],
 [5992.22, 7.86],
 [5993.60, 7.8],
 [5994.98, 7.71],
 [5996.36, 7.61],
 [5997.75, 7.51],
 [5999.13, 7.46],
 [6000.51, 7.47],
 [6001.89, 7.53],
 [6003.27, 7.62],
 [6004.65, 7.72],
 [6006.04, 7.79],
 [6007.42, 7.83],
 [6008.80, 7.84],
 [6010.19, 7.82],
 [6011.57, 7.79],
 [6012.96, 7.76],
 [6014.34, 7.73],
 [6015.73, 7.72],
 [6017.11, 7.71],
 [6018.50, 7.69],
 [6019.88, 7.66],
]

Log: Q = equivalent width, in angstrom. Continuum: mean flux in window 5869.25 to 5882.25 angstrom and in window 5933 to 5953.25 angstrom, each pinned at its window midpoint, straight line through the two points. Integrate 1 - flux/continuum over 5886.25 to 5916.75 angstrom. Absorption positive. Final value 1.6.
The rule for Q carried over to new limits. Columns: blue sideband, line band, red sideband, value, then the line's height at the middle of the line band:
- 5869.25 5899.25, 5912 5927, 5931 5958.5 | -0.3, 7.51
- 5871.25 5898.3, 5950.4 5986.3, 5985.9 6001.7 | -0.8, 7.57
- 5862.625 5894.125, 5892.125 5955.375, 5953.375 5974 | -1.0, 7.47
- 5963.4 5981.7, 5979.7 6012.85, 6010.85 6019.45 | 0.1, 7.77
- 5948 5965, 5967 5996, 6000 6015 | -0.6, 7.69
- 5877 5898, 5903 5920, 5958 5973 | -0.9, 7.21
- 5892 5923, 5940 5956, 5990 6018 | -0.6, 7.53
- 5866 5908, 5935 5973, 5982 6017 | -1.1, 7.53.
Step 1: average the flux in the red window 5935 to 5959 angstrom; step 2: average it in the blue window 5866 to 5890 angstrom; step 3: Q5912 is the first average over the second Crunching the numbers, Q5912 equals 1.06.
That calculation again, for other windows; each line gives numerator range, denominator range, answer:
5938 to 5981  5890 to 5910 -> 1.08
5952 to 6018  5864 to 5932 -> 1.05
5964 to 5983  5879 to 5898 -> 1.12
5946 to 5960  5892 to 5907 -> 1.08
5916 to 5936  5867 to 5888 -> 1.05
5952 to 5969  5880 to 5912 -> 1.07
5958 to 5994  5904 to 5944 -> 1.01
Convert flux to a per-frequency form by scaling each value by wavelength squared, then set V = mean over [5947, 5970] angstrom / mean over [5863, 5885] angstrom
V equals 1.06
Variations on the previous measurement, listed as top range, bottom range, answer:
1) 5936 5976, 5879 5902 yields 1.13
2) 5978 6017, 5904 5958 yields 1.03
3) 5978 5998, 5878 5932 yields 1.09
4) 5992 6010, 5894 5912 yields 1.09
